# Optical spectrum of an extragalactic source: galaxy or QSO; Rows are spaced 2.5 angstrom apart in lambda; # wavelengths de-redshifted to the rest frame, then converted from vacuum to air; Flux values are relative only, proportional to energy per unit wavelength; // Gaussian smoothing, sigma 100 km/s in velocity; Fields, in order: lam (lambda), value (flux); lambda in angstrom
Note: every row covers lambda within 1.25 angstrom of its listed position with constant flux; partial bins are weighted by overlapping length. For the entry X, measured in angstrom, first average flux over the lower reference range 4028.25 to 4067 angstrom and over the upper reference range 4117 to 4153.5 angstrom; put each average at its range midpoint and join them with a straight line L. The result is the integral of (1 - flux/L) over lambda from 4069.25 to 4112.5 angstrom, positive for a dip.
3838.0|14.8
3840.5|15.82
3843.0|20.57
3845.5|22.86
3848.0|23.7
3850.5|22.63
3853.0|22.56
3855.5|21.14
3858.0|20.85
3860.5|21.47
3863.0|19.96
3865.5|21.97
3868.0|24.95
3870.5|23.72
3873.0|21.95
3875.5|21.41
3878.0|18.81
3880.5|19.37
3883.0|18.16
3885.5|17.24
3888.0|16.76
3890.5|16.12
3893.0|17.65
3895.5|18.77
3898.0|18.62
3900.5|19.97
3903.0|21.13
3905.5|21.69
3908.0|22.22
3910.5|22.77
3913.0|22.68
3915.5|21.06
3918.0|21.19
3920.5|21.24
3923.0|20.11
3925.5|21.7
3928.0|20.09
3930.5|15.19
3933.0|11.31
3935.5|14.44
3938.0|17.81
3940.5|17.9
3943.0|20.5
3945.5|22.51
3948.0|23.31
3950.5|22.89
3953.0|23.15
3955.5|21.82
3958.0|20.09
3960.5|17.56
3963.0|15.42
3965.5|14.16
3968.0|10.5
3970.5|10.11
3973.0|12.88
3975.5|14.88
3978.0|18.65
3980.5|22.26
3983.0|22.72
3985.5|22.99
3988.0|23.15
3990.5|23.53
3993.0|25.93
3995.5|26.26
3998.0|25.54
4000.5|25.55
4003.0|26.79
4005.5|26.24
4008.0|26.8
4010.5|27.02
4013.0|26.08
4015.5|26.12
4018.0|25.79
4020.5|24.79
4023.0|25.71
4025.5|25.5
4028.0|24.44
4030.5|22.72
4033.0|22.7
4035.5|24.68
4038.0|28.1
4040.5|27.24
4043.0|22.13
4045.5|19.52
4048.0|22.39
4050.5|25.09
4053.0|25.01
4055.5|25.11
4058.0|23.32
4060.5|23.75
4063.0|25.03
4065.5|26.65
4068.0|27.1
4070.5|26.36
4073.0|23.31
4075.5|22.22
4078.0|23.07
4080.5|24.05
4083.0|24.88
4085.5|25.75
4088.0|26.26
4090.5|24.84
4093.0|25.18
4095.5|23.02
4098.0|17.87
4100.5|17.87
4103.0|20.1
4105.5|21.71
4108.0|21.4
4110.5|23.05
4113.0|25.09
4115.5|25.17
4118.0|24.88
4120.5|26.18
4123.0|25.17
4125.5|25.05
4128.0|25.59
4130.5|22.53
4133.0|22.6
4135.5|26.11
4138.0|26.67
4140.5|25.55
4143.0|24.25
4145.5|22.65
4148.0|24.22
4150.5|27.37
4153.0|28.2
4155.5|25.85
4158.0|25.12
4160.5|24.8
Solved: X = 2.8 angstrom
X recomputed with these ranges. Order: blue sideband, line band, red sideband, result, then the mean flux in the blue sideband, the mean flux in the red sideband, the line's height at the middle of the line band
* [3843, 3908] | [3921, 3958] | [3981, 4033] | 5.3 angstrom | 20.6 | 25.1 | 22.8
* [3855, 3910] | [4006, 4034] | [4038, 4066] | -2.2 angstrom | 20.2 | 24.2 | 23.5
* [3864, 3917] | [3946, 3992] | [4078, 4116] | 5.1 angstrom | 20.3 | 23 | 21.4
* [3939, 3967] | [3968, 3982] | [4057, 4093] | 3.6 angstrom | 19.8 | 24.8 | 20.7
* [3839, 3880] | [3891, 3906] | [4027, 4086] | 1.8 angstrom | 21.4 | 24.3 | 22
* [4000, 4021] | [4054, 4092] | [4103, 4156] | 0.9 angstrom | 26.2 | 24.6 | 25.4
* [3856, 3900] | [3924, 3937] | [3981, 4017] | 3.3 angstrom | 19.9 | 25.3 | 22.2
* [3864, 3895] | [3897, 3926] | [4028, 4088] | -0.8 angstrom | 19.8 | 24.4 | 20.6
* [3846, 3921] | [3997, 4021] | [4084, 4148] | -4.0 angstrom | 20.7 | 23.8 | 22.4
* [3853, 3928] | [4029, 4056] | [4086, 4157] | -1.4 angstrom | 20.5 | 24.1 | 22.9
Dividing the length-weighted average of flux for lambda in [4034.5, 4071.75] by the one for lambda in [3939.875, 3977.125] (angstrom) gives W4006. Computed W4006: 1.4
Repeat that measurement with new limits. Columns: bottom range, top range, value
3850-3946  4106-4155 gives 1.24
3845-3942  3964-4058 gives 1.14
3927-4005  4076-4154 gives 1.22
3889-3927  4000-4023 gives 1.28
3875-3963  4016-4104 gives 1.23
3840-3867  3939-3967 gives 0.93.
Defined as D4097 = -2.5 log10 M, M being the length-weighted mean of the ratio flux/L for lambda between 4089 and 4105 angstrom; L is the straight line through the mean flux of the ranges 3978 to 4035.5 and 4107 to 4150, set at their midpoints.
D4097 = 0.144 mag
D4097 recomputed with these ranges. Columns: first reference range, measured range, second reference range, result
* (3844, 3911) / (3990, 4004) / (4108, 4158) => -0.14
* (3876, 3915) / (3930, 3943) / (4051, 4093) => 0.29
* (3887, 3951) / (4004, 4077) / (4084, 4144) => -0.12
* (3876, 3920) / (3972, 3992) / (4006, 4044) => 0.16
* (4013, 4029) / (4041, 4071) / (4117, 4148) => 0.04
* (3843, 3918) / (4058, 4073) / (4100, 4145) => -0.10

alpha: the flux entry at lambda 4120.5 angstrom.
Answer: 26.18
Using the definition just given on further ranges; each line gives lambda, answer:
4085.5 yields 25.75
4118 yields 24.88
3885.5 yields 17.24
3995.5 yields 26.26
